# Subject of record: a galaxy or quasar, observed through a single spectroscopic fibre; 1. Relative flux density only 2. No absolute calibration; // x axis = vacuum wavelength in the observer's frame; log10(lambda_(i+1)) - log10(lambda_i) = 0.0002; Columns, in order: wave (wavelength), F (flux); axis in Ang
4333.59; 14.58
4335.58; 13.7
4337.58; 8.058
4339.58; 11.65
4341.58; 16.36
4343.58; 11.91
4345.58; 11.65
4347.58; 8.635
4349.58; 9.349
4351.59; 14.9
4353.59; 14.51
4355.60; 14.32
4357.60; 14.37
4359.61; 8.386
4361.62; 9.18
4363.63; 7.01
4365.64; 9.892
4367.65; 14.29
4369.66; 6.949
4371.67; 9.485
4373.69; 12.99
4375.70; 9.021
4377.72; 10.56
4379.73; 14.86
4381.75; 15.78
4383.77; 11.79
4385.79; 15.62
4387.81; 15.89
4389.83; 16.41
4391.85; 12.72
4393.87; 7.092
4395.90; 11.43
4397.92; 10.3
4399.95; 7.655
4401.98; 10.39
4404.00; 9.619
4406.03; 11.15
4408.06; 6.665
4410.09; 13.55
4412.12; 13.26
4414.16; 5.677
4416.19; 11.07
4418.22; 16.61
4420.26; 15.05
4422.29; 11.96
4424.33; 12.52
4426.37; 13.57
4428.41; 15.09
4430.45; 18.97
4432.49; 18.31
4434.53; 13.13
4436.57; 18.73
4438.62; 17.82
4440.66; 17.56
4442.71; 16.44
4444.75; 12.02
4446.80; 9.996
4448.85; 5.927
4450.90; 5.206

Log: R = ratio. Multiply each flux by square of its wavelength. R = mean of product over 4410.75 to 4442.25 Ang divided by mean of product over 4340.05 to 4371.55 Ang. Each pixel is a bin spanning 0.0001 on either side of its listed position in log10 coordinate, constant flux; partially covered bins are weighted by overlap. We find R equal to 1.33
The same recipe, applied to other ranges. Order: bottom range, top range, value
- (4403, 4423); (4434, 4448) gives 1.33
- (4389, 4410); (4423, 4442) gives 1.57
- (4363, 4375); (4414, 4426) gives 1.28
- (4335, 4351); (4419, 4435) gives 1.35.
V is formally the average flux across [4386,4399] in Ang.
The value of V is 12.5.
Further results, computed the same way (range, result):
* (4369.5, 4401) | 11.9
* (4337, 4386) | 11.6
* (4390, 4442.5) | 12.9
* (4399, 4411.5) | 9.96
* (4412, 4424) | 12.2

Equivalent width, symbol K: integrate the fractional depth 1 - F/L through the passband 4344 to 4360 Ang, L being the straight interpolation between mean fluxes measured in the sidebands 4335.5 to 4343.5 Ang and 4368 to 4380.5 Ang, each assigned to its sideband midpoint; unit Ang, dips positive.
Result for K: -0.6 Ang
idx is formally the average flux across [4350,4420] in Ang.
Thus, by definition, 11.6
